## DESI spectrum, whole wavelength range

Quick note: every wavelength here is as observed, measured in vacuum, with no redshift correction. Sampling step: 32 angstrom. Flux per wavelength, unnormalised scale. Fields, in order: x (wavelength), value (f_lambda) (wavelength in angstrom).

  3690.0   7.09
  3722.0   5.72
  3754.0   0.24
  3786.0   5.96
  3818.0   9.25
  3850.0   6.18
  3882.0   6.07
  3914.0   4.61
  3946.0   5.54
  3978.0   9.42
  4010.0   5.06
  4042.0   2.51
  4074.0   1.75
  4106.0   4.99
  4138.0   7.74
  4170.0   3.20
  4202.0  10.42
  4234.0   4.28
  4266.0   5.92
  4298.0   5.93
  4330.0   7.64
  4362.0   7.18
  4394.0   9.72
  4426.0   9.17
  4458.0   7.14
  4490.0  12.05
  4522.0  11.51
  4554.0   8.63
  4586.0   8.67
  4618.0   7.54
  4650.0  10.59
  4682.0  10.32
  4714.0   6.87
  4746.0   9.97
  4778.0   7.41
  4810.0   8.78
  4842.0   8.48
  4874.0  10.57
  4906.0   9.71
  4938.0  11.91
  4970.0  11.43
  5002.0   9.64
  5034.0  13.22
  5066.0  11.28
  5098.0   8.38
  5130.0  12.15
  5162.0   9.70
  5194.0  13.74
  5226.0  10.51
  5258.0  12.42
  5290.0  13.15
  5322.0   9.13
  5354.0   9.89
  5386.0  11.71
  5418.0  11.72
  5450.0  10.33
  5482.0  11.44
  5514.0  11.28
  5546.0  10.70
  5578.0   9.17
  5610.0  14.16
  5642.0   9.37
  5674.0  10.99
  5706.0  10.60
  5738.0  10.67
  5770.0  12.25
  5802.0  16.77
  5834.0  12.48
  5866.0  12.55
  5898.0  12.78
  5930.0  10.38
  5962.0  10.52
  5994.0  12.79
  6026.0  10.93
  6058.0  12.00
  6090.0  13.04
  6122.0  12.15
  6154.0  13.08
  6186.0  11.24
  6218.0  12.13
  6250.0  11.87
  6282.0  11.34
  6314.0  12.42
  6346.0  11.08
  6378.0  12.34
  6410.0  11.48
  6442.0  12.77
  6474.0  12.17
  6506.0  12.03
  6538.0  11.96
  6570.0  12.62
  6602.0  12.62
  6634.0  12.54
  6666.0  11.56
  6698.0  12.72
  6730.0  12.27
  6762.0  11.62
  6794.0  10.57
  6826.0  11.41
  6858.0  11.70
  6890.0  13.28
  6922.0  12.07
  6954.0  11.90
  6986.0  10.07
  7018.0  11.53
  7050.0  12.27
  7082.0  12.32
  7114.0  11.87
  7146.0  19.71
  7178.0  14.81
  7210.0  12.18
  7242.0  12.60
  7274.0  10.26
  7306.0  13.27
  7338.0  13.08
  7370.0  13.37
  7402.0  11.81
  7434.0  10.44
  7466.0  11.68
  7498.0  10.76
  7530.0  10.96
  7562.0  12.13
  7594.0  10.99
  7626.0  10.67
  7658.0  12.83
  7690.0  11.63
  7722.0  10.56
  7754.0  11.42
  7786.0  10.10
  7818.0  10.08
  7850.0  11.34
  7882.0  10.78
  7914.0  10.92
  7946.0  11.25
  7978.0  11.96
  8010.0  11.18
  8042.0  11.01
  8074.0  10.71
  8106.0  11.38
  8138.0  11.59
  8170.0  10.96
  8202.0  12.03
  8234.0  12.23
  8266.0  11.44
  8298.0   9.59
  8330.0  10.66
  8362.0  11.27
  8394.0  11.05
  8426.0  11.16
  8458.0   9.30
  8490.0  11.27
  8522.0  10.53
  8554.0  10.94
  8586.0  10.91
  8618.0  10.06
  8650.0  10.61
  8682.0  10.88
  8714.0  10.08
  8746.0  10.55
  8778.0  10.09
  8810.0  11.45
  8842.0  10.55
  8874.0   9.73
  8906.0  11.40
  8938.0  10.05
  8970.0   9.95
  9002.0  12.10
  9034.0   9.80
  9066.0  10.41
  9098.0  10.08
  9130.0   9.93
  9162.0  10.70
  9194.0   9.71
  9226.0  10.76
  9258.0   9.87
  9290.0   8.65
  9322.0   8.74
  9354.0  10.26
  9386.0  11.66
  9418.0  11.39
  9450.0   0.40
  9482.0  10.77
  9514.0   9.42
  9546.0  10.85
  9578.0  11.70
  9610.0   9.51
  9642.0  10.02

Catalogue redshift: 0.09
